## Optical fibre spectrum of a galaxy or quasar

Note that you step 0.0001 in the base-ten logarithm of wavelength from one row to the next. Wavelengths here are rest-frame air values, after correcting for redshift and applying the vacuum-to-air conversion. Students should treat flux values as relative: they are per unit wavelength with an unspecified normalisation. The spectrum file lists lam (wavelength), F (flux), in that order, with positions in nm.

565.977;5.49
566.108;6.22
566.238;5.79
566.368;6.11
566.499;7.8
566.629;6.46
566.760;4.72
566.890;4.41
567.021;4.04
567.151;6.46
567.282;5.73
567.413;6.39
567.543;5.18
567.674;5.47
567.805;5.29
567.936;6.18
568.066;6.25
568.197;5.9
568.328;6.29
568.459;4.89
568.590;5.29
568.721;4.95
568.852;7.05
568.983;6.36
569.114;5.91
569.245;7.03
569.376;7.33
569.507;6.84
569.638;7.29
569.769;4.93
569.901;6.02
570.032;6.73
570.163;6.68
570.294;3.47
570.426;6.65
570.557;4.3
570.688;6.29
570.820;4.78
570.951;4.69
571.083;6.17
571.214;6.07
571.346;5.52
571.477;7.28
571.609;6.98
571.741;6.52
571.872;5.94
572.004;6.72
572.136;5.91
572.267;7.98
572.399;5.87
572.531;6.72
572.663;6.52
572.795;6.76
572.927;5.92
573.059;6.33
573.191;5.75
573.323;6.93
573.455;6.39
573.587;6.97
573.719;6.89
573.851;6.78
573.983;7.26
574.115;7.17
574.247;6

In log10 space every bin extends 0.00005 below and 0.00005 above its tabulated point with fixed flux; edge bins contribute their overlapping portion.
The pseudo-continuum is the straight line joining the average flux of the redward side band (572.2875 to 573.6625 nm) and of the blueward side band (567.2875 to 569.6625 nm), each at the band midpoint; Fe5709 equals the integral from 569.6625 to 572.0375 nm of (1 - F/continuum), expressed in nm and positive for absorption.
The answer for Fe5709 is 0.150 nm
